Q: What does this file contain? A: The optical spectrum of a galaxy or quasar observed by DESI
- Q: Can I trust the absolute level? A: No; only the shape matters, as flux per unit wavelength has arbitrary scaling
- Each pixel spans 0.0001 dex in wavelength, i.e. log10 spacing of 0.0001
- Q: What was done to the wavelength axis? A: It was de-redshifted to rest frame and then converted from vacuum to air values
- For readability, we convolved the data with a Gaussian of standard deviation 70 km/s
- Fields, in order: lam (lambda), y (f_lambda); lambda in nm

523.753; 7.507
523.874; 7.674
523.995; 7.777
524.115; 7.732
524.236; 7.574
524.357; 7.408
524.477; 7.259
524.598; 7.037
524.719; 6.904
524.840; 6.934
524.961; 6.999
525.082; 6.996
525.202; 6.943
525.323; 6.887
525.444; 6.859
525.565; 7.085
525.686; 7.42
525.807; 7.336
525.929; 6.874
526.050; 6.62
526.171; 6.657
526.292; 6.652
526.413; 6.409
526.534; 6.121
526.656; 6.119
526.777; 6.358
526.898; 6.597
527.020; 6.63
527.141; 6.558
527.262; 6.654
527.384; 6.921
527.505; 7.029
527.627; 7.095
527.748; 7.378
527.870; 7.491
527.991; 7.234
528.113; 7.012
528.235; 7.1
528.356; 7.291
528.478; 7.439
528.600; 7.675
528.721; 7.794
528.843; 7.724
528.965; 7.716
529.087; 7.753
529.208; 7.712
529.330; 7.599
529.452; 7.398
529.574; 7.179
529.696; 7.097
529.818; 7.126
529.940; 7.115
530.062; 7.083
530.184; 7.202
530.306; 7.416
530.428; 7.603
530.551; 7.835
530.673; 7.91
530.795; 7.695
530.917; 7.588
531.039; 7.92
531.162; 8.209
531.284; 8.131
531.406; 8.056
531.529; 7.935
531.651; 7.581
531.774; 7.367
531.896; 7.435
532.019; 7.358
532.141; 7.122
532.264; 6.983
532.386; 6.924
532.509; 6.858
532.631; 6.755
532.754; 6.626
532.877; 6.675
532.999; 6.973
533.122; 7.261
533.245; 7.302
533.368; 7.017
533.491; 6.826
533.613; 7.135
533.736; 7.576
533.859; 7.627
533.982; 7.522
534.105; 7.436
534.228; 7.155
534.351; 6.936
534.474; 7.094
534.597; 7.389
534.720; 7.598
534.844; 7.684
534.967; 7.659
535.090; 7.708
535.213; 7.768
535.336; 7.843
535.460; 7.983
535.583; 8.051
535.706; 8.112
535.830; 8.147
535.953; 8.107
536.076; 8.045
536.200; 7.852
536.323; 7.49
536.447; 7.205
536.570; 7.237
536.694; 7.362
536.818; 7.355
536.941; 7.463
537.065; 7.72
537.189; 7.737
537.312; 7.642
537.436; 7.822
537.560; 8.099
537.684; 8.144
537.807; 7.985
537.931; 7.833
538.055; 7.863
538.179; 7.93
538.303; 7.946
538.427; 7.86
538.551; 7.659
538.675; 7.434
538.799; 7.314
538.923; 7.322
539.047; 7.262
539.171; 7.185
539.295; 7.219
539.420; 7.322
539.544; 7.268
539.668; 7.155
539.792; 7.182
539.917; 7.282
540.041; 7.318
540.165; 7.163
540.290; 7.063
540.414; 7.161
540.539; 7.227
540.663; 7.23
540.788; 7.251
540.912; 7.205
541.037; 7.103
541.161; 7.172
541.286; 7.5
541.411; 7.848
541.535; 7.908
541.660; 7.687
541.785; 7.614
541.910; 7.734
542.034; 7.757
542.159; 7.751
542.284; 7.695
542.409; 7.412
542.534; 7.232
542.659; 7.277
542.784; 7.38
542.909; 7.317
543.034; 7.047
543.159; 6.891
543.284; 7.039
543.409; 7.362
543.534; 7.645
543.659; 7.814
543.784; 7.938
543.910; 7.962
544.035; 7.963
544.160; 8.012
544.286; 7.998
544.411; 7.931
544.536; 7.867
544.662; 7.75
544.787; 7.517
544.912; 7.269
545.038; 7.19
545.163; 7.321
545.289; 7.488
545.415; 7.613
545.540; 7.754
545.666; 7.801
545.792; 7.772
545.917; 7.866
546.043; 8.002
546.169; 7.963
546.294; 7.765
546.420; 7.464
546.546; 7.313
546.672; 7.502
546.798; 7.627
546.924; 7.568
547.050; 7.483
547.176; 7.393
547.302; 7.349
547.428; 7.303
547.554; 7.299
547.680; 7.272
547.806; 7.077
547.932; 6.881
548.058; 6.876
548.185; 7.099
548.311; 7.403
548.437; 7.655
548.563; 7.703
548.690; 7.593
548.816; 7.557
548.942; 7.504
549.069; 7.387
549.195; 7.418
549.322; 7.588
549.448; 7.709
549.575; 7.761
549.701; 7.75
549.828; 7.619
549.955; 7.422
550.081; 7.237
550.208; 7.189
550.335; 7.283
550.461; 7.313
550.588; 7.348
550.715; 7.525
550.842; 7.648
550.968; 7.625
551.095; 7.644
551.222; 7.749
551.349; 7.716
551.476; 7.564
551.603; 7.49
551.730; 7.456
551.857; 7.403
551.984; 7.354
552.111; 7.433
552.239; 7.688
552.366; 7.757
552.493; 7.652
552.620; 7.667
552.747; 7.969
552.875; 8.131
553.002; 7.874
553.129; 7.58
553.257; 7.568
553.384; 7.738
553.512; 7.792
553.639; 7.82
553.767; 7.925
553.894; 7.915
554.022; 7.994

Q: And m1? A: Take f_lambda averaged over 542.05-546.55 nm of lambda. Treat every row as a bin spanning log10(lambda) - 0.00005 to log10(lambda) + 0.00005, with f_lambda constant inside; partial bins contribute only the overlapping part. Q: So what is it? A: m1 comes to 7.6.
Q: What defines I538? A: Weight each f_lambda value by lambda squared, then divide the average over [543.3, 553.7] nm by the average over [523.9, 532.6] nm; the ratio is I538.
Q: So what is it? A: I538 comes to 1.1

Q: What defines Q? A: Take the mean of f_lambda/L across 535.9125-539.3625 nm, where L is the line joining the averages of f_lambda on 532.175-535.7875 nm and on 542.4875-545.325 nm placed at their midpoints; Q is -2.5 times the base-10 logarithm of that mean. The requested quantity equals -0.03 mag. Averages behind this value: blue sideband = 7.33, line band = 7.64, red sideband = 7.53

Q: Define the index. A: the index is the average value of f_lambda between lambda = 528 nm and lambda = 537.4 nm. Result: 7.47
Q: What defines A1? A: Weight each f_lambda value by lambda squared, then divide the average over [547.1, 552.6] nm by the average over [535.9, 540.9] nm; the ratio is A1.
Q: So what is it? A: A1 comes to 1.0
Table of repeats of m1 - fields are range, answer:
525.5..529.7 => 7.08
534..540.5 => 7.57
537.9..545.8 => 7.5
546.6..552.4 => 7.46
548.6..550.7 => 7.48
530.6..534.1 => 7.37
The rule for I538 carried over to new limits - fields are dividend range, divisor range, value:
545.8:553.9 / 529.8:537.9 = 1.07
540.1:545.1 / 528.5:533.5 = 1.06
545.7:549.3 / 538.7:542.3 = 1.04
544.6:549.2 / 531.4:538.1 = 1.04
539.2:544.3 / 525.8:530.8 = 1.09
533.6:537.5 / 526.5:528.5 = 1.14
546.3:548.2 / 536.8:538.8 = 0.97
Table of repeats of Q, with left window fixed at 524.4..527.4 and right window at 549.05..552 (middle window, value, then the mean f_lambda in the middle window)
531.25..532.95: -0.043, 7.26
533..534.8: -0.036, 7.27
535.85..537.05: -0.073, 7.6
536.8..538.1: -0.098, 7.8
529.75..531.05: -0.084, 7.48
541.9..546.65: -0.039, 7.6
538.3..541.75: -0.022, 7.36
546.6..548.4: 0.018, 7.3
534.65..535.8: -0.110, 7.82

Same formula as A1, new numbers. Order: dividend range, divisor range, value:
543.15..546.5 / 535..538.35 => 1.02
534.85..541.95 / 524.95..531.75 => 1.09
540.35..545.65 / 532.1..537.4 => 1.04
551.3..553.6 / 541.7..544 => 1.06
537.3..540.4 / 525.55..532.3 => 1.07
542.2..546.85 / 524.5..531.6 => 1.12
